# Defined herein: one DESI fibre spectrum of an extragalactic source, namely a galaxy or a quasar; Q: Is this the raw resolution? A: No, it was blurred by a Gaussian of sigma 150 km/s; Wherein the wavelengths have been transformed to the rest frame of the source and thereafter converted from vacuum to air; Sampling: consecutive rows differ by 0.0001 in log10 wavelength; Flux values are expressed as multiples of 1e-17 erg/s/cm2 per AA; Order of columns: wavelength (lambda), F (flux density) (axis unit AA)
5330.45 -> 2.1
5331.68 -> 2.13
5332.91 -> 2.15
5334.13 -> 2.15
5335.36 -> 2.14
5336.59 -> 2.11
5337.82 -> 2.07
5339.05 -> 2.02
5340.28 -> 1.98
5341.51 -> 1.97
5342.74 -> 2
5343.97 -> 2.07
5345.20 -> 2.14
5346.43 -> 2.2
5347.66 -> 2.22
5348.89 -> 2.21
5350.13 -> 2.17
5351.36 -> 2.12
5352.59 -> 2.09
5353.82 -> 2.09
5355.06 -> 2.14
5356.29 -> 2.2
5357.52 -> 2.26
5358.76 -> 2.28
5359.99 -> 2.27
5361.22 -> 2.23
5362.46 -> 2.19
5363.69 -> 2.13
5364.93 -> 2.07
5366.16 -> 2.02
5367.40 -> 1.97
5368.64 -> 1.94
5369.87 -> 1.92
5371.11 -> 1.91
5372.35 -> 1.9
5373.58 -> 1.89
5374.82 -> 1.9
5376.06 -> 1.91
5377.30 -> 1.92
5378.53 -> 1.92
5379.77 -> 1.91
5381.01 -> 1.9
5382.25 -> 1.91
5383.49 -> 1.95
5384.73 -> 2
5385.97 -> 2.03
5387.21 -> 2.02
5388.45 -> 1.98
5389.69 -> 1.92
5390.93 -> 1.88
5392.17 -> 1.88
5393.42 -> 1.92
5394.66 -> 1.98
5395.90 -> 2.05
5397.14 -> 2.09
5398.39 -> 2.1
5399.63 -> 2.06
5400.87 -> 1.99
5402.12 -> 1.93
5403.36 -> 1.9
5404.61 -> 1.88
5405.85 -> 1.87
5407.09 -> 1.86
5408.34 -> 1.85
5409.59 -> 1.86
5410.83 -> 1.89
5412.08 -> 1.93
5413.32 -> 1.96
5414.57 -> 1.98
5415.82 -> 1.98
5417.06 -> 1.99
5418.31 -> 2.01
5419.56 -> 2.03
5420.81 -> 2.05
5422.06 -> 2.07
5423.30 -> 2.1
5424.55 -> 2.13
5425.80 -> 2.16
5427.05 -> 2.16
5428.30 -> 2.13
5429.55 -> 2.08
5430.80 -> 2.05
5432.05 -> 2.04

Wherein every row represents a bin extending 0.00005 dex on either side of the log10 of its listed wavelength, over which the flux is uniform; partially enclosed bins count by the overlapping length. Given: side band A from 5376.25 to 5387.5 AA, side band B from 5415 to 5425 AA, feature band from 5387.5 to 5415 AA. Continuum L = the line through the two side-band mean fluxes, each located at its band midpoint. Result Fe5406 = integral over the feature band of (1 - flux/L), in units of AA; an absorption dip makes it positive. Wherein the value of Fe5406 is 0.7 AA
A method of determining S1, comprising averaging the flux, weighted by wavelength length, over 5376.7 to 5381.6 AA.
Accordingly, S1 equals 1.91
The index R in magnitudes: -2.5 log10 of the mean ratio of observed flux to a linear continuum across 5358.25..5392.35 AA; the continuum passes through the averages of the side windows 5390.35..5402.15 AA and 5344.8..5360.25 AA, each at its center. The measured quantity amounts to 0.05 mag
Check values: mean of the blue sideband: 2.18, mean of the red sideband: 1.99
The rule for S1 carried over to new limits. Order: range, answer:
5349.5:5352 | 2.14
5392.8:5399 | 2.03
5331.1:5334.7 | 2.15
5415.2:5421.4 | 2.01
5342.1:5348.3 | 2.13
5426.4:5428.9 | 2.14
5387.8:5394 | 1.92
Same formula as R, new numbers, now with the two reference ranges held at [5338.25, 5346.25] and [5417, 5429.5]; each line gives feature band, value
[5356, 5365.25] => -0.08 mag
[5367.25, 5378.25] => 0.08 mag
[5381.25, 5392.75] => 0.06 mag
